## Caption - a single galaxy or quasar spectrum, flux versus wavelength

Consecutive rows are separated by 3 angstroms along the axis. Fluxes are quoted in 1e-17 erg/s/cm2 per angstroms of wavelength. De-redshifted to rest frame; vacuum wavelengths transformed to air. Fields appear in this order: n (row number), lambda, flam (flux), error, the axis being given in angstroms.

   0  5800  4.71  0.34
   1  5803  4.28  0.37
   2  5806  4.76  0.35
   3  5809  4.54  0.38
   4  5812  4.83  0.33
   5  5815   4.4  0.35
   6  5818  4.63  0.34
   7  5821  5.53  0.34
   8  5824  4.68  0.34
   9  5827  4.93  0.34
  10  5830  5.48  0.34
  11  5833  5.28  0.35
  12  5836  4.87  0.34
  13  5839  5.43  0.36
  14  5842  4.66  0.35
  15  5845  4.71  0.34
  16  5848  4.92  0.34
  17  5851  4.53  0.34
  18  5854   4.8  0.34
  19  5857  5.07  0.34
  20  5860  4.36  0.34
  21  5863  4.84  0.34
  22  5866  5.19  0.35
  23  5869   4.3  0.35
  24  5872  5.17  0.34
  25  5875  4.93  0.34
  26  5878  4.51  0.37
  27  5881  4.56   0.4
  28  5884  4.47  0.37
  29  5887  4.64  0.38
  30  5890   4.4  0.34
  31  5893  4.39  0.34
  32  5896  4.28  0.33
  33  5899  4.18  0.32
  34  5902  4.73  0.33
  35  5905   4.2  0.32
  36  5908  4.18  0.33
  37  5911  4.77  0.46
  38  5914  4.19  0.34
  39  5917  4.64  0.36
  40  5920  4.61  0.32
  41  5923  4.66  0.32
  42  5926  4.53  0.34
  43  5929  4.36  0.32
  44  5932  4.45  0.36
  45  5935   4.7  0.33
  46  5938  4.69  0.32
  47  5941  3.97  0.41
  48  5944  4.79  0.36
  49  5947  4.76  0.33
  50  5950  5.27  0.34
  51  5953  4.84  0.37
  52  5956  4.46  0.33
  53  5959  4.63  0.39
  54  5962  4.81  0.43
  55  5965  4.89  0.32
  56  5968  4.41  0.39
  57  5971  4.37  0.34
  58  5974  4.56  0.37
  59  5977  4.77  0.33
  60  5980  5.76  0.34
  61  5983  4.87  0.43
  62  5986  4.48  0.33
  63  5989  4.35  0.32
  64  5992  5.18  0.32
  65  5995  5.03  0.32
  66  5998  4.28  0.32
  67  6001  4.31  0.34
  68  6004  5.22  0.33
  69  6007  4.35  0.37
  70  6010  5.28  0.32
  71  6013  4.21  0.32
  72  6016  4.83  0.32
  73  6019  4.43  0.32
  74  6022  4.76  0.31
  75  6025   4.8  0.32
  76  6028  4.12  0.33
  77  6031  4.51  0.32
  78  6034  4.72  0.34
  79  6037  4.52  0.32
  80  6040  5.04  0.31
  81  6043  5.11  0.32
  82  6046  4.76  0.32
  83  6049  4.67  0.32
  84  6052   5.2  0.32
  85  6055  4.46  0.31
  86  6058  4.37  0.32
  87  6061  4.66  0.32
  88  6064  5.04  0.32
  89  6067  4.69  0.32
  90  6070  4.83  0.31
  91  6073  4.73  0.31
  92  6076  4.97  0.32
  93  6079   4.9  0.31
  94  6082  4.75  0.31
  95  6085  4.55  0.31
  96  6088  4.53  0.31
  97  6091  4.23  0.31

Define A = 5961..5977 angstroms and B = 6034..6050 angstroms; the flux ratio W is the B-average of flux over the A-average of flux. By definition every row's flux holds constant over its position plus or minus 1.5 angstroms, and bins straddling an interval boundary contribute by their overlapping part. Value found 1.04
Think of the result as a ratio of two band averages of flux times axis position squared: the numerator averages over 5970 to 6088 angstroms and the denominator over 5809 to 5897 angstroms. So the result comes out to 1.05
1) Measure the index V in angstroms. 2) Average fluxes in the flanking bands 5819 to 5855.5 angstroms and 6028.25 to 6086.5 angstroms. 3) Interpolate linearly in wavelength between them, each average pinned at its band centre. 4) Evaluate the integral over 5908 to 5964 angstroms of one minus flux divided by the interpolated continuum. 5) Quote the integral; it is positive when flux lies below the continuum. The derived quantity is 3.1 angstroms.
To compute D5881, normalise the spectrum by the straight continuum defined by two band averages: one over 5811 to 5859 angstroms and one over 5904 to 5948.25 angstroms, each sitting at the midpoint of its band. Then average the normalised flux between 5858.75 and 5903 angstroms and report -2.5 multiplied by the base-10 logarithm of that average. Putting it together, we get 0.03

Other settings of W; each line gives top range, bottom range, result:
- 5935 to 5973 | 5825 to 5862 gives 0.95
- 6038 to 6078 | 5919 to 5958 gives 1.04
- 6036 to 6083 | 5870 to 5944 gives 1.06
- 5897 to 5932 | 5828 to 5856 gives 0.90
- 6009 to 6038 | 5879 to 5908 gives 1.04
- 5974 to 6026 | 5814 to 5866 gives 0.97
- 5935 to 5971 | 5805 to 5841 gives 0.94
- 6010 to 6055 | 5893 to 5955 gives 1.04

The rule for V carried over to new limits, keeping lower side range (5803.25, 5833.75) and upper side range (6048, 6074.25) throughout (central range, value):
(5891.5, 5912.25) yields 1.9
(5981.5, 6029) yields 1.1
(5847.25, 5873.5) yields 0.3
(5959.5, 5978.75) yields 0.6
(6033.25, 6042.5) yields -0.1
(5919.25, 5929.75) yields 0.6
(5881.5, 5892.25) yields 0.7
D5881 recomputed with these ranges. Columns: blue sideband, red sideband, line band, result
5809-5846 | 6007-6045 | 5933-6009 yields 0.009 mag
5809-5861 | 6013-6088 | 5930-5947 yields 0.062 mag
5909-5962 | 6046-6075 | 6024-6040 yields 0.033 mag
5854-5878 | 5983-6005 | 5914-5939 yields 0.047 mag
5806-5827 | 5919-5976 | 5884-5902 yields 0.065 mag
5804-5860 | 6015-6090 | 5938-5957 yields 0.023 mag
